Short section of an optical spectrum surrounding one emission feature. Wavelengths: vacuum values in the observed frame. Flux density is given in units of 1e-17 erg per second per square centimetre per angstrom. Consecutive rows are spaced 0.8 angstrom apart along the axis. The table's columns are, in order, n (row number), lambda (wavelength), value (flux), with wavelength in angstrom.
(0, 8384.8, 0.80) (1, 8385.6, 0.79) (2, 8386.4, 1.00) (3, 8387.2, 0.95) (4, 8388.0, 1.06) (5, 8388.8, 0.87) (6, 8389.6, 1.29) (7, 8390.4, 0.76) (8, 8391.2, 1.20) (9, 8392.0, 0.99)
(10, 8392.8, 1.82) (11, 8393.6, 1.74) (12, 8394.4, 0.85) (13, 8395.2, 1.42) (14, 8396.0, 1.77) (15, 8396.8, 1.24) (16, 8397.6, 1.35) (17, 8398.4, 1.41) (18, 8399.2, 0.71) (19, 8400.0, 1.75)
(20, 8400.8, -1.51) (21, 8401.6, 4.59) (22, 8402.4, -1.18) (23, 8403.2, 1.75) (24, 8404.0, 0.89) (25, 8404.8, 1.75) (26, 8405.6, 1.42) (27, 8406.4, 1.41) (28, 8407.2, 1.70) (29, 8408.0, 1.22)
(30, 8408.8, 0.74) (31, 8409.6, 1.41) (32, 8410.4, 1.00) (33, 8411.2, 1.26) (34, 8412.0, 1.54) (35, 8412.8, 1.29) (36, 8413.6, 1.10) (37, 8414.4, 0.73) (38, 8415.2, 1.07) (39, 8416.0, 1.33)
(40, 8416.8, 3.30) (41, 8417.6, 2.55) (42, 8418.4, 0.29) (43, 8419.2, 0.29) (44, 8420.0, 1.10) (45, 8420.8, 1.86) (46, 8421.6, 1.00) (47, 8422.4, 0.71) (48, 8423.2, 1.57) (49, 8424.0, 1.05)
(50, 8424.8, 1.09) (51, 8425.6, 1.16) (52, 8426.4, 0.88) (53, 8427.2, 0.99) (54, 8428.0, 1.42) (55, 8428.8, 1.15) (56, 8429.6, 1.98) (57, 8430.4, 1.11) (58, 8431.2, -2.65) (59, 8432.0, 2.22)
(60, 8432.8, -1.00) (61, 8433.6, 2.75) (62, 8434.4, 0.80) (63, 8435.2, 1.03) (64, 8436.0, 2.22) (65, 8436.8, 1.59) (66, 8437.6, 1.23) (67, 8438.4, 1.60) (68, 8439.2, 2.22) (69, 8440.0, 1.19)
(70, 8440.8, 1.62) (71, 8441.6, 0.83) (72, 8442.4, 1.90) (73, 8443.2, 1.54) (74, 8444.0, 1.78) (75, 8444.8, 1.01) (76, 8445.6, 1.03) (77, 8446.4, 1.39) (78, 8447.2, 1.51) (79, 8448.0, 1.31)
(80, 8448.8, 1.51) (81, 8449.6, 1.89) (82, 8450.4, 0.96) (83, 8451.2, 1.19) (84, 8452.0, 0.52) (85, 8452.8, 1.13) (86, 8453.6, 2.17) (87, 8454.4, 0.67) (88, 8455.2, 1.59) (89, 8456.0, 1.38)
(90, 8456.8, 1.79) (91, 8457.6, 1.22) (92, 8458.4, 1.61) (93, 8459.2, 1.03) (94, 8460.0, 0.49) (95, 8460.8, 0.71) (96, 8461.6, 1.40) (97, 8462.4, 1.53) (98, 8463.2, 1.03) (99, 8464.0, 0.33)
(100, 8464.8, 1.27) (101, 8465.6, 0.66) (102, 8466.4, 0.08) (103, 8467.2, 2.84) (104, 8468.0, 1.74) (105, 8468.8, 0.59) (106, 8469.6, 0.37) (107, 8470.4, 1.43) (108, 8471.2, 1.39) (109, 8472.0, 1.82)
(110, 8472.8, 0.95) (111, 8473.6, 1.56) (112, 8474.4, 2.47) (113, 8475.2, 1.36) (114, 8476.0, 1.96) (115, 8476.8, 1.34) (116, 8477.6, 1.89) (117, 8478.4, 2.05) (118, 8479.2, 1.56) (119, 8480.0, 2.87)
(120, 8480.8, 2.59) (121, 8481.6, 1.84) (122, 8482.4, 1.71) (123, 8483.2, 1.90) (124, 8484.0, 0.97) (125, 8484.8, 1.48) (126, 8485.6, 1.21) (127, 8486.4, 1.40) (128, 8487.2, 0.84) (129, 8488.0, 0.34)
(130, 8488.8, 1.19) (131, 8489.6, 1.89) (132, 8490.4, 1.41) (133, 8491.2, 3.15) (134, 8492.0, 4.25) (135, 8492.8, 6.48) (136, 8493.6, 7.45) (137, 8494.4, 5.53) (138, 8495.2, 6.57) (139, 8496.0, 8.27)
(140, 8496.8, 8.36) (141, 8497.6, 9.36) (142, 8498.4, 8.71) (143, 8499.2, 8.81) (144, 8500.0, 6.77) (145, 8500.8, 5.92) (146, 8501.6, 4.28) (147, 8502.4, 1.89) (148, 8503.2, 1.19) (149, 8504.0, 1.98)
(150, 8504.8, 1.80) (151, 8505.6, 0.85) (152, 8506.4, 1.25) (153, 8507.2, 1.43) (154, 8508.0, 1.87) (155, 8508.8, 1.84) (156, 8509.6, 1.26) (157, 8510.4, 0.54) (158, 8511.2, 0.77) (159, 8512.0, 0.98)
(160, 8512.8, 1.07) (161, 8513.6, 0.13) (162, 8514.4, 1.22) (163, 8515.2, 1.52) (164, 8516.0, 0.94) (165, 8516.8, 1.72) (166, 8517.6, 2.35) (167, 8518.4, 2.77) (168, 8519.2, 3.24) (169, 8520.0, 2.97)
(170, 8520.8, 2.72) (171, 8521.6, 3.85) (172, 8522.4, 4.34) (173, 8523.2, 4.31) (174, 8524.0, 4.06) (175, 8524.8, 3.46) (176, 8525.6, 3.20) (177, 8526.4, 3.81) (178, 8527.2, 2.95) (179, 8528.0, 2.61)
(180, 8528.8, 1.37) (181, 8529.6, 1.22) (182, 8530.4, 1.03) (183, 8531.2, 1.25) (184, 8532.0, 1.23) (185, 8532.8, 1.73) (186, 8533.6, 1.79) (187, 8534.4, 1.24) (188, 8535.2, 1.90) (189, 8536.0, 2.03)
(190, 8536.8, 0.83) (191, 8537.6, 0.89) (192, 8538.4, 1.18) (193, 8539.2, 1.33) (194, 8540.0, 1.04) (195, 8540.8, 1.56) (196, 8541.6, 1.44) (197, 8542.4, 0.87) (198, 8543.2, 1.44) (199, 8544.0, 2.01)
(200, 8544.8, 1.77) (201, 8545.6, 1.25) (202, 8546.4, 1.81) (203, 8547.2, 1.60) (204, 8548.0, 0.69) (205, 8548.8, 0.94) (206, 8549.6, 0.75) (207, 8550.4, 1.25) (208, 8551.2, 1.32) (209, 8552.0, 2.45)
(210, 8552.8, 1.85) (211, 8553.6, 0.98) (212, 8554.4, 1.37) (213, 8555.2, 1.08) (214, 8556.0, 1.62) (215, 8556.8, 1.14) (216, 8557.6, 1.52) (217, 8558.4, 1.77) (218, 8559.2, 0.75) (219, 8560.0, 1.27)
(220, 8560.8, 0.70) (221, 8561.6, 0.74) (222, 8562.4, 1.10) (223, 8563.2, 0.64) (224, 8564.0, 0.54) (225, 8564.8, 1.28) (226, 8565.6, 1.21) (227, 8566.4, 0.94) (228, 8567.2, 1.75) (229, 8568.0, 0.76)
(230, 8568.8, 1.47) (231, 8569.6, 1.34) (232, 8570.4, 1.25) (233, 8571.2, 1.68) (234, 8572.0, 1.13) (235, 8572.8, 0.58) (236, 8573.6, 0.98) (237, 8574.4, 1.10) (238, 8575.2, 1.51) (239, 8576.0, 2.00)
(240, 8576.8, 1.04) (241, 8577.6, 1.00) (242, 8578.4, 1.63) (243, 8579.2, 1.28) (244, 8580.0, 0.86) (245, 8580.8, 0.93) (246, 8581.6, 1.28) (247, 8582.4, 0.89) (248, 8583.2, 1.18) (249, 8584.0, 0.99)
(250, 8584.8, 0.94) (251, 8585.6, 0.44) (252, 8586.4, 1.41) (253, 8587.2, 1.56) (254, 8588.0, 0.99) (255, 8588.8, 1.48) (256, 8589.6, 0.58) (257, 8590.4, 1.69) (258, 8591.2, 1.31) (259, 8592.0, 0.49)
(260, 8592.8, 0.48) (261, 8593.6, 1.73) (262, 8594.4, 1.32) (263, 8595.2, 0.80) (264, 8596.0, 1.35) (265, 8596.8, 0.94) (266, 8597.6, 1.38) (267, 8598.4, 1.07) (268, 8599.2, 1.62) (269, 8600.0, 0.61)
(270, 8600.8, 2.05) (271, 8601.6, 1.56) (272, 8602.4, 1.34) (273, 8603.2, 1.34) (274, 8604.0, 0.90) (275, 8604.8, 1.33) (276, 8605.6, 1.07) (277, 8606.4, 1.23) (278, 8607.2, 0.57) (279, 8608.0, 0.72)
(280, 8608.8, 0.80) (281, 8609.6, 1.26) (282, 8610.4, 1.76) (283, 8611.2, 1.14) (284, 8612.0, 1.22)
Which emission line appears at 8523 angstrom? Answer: [N II]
